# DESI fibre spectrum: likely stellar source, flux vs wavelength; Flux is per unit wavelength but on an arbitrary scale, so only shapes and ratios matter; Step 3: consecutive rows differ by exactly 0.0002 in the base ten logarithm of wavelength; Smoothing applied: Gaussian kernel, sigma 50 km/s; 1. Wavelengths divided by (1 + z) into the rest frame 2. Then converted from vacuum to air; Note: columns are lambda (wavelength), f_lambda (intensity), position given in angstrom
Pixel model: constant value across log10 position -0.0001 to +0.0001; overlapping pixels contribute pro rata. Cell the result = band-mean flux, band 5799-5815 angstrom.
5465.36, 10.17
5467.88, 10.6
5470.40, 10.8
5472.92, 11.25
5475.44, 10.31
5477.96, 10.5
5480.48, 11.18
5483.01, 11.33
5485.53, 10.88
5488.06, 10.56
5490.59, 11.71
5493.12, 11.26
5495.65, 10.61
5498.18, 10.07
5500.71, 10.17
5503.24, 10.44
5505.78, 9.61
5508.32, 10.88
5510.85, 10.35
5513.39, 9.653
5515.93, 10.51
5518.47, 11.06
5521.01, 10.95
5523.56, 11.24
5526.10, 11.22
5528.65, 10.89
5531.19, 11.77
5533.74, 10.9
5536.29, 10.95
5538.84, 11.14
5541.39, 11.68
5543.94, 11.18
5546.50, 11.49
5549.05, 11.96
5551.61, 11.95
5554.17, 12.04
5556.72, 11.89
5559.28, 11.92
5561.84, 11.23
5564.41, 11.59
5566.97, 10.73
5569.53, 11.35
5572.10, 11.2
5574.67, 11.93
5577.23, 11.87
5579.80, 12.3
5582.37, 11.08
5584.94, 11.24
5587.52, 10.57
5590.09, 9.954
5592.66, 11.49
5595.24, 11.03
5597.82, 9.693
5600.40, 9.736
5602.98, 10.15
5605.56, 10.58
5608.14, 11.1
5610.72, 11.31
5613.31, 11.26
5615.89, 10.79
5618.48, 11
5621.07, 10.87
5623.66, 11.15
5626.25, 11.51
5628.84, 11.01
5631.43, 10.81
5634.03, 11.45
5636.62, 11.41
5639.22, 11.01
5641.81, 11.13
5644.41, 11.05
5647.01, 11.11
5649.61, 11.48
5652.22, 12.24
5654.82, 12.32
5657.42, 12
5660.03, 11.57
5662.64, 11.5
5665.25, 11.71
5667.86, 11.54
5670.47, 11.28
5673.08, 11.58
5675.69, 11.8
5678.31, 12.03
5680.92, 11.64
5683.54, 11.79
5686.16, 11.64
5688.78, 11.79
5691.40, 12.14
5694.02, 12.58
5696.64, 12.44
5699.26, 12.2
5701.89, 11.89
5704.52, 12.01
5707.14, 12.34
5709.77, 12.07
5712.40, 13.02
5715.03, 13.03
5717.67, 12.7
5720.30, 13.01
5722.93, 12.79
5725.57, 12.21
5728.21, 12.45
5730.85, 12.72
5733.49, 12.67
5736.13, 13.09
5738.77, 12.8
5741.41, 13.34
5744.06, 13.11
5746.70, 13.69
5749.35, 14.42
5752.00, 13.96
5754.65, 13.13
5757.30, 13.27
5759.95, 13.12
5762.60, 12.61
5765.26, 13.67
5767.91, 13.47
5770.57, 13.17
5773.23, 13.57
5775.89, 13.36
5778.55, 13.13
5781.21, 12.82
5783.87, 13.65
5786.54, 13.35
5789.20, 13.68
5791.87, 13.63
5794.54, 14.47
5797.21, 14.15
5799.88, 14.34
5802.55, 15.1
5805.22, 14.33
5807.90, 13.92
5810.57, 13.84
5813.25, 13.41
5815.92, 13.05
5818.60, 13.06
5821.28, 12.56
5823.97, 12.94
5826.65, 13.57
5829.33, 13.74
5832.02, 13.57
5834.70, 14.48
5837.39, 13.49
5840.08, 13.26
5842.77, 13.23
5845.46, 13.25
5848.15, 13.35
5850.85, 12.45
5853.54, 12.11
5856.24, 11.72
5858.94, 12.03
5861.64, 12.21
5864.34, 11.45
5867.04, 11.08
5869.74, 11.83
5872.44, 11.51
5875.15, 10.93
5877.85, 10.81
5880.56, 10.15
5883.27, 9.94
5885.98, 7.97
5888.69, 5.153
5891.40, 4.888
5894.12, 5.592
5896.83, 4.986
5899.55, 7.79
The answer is 14.1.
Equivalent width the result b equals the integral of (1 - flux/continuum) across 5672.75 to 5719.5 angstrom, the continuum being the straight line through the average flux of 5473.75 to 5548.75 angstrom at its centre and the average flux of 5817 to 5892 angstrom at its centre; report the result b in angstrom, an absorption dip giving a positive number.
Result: -3.5 angstrom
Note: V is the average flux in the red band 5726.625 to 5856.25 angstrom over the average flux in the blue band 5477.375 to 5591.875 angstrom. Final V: 1.2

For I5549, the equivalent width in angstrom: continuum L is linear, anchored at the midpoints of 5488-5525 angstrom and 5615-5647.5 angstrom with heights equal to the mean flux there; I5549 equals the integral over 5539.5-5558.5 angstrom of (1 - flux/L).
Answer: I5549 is -1.67 angstrom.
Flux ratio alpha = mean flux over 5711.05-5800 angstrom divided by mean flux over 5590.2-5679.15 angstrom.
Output 1.18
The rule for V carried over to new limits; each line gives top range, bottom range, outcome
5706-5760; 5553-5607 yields 1.17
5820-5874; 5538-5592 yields 1.11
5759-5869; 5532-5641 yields 1.18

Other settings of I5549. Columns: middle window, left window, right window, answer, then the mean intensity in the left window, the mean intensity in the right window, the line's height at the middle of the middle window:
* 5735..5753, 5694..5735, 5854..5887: -1.8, 12.5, 11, 12.2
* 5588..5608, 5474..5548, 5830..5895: 0.9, 10.9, 11.2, 10.9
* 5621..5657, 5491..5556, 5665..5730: 1.2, 11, 12.2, 11.8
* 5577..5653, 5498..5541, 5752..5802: 4.8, 10.7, 13.5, 11.8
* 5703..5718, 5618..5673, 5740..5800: 0.0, 11.4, 13.5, 12.5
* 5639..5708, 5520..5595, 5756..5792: 3.5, 11.4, 13.3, 12.4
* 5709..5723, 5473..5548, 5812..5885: -1.2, 10.9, 12.4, 11.8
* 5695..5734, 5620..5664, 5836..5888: -3.5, 11.4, 11.6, 11.5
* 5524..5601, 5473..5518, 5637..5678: -1.9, 10.6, 11.6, 11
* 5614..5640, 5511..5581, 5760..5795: 2.1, 11.3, 13.4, 12.1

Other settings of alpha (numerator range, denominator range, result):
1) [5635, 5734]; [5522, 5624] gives 1.07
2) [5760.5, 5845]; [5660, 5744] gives 1.11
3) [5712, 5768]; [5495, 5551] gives 1.21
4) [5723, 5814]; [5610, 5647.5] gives 1.21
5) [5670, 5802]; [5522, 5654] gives 1.15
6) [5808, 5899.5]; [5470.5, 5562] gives 1.04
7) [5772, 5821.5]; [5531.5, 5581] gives 1.18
